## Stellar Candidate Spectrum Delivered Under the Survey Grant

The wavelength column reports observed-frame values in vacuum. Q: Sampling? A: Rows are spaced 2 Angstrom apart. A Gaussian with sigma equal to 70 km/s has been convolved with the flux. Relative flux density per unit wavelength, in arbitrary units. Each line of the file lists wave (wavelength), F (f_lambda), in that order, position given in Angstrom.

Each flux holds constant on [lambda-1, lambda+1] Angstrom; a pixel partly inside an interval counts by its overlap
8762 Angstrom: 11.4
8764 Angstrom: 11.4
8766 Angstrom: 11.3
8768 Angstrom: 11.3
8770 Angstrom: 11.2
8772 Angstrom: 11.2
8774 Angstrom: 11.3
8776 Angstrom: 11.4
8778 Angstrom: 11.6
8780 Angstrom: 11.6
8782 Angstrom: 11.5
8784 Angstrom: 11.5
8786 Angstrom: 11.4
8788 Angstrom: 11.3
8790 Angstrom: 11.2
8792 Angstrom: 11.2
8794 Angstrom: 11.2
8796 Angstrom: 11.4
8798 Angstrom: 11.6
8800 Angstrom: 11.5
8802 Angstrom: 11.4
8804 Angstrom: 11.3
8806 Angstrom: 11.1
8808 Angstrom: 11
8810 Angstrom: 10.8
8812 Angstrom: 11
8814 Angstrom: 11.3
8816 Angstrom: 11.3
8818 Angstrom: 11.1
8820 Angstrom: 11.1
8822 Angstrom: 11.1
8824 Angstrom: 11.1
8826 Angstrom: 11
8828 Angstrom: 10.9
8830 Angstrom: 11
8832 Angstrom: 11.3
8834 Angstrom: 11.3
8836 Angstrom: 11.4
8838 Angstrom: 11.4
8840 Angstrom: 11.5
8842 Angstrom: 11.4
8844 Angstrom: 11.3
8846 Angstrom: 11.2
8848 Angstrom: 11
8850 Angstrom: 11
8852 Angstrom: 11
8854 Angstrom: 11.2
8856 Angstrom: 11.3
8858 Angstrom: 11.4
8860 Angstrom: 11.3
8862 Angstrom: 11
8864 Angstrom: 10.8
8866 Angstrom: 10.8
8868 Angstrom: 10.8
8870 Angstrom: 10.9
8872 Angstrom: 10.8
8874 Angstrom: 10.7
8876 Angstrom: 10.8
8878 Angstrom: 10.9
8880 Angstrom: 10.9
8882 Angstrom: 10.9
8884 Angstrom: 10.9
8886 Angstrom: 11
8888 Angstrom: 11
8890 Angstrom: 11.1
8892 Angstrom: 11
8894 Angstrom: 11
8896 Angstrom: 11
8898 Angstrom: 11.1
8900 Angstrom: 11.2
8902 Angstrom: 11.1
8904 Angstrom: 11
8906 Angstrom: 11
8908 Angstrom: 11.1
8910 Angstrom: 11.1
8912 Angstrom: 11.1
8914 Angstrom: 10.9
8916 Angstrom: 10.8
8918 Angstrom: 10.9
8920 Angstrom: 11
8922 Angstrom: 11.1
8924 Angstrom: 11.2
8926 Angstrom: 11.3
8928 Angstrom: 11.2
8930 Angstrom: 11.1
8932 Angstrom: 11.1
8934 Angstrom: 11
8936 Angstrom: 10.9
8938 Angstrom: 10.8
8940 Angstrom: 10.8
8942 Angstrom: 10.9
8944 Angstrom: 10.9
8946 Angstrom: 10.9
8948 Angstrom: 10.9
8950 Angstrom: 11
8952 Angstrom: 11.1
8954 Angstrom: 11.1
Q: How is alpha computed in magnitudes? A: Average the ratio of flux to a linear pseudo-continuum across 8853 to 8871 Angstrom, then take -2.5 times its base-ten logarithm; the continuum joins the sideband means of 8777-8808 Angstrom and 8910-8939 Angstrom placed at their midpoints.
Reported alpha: 0.01 mag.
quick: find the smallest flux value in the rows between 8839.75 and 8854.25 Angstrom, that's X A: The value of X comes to 11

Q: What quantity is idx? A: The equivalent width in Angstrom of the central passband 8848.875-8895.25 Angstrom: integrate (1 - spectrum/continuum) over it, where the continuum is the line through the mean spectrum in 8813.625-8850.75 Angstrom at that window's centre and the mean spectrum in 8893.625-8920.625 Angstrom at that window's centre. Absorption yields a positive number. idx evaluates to 0.5 Angstrom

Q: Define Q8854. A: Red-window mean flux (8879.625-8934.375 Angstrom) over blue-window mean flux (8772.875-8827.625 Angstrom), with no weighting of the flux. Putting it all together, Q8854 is 0.98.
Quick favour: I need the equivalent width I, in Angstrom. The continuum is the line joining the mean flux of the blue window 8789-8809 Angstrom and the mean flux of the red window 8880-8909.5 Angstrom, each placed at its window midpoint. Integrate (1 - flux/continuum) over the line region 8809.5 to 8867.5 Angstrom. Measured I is 0.17 Angstrom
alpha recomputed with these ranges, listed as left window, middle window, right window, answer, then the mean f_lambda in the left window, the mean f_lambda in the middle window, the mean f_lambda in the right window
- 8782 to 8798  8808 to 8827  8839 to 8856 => 0.02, 11.3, 11.1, 11.2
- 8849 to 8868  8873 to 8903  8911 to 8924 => 0.01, 11.1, 11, 11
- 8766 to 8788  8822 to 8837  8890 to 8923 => 0.01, 11.4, 11.1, 11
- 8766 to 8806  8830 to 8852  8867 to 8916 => -0.01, 11.4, 11.3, 11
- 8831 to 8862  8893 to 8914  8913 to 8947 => 0.00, 11.3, 11.1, 11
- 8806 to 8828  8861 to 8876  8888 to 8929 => 0.02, 11.1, 10.8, 11.1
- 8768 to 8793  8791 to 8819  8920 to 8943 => 0.01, 11.4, 11.2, 11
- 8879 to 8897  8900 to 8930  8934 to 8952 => -0.01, 11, 11.1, 10.9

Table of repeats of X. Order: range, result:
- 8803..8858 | 10.8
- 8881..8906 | 10.9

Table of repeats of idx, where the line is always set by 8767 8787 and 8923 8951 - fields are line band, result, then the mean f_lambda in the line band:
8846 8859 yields 0.07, 11.2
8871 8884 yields 0.36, 10.8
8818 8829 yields 0.23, 11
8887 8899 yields 0.08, 11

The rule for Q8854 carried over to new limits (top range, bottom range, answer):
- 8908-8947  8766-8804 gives 0.97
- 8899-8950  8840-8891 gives 1.00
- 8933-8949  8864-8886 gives 1.00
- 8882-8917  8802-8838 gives 0.99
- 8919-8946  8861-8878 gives 1.02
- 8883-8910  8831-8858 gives 0.98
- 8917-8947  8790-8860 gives 0.98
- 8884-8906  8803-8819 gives 0.99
